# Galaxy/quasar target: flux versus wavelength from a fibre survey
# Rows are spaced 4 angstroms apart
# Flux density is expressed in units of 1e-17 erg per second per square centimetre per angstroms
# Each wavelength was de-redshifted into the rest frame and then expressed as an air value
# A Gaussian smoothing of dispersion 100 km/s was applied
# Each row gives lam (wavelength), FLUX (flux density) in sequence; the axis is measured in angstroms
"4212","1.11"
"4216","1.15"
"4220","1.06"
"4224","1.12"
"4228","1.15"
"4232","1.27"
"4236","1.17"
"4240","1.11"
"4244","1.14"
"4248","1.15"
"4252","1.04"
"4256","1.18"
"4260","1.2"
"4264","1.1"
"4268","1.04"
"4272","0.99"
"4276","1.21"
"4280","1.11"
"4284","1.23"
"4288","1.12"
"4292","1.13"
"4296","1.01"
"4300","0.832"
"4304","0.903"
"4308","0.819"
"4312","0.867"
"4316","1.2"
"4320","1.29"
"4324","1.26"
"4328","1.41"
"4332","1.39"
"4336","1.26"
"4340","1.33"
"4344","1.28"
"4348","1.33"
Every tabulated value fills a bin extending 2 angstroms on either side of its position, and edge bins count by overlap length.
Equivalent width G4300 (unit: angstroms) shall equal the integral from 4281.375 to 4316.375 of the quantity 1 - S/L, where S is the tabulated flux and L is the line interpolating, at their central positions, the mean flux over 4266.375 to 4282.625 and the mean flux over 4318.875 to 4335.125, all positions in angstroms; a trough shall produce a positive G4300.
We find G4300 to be 5.7 angstroms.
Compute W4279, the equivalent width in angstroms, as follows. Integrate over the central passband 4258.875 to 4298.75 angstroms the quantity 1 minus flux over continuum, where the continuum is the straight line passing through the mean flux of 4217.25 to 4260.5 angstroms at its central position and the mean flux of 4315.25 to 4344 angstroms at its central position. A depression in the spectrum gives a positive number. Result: 3.6 angstroms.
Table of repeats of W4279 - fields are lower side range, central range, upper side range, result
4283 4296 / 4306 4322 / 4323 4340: 2.7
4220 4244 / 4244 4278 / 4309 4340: 1.8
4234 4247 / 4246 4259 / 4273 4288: 0.2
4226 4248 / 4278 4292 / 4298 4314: -3.0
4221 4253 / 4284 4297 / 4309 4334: 0.8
